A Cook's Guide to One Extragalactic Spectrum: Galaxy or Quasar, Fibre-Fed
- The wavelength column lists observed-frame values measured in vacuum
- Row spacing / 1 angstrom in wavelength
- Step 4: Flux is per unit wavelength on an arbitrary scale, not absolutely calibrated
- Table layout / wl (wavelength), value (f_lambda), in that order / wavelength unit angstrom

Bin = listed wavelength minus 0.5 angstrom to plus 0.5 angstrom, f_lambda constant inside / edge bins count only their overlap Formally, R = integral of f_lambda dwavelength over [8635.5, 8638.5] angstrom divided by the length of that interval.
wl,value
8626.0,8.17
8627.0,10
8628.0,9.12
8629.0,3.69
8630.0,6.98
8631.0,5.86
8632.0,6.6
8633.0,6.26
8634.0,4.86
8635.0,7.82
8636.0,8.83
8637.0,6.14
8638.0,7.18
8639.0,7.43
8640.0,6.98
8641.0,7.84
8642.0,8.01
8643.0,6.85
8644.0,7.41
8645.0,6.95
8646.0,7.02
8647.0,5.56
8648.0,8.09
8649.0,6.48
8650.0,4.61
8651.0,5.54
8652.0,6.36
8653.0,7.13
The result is 7.38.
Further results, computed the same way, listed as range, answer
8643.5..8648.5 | 7.01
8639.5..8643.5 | 7.42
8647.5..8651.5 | 6.18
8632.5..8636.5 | 6.94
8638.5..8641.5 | 7.42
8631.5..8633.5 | 6.43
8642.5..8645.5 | 7.07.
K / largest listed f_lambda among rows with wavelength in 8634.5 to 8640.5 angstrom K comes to 8.83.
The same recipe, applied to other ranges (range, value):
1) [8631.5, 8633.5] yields 6.6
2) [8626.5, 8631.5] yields 10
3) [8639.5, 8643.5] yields 8.01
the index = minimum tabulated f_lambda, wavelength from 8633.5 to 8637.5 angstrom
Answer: 4.86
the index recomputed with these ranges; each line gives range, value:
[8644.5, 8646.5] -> 6.95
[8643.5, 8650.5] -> 4.61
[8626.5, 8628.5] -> 9.12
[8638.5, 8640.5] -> 6.98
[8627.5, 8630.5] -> 3.69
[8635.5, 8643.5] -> 6.14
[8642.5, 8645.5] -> 6.85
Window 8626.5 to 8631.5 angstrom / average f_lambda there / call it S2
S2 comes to 7.13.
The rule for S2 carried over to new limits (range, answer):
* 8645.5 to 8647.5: 6.29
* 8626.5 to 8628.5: 9.56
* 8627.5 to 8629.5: 6.4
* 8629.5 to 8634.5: 6.11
